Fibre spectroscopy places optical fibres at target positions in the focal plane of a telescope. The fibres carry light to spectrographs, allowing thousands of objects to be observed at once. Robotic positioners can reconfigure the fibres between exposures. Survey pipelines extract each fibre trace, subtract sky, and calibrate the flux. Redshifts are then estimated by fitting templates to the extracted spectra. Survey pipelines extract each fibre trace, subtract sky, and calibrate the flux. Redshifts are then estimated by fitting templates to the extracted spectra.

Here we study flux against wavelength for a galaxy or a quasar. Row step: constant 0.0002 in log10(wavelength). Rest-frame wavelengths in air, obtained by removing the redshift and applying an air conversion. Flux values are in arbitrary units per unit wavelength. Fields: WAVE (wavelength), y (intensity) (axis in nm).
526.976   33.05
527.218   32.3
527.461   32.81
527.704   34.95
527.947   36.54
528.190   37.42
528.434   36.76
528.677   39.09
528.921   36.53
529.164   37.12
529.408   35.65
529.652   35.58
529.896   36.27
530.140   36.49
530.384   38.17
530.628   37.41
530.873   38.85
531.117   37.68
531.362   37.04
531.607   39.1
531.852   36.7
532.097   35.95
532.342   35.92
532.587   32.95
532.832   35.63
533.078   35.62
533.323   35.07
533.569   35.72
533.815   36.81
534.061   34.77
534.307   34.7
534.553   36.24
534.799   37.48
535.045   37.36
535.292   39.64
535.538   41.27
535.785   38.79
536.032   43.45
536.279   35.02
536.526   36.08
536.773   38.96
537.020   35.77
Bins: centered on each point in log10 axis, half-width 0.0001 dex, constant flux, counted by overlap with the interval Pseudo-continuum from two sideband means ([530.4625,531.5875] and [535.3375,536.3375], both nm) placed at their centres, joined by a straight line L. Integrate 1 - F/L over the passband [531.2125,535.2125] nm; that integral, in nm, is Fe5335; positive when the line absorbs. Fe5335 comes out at 0.277 nm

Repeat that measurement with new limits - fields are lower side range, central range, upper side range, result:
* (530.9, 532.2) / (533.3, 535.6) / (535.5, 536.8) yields 0.08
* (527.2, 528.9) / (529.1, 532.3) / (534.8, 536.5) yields -0.01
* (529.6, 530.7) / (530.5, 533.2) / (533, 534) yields -0.02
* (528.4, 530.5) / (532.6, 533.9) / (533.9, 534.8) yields 0.01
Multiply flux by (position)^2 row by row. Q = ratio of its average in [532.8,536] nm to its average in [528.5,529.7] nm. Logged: 1.03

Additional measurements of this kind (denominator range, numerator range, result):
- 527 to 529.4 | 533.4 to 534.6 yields 1.01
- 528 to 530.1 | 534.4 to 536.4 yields 1.08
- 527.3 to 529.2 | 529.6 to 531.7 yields 1.04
